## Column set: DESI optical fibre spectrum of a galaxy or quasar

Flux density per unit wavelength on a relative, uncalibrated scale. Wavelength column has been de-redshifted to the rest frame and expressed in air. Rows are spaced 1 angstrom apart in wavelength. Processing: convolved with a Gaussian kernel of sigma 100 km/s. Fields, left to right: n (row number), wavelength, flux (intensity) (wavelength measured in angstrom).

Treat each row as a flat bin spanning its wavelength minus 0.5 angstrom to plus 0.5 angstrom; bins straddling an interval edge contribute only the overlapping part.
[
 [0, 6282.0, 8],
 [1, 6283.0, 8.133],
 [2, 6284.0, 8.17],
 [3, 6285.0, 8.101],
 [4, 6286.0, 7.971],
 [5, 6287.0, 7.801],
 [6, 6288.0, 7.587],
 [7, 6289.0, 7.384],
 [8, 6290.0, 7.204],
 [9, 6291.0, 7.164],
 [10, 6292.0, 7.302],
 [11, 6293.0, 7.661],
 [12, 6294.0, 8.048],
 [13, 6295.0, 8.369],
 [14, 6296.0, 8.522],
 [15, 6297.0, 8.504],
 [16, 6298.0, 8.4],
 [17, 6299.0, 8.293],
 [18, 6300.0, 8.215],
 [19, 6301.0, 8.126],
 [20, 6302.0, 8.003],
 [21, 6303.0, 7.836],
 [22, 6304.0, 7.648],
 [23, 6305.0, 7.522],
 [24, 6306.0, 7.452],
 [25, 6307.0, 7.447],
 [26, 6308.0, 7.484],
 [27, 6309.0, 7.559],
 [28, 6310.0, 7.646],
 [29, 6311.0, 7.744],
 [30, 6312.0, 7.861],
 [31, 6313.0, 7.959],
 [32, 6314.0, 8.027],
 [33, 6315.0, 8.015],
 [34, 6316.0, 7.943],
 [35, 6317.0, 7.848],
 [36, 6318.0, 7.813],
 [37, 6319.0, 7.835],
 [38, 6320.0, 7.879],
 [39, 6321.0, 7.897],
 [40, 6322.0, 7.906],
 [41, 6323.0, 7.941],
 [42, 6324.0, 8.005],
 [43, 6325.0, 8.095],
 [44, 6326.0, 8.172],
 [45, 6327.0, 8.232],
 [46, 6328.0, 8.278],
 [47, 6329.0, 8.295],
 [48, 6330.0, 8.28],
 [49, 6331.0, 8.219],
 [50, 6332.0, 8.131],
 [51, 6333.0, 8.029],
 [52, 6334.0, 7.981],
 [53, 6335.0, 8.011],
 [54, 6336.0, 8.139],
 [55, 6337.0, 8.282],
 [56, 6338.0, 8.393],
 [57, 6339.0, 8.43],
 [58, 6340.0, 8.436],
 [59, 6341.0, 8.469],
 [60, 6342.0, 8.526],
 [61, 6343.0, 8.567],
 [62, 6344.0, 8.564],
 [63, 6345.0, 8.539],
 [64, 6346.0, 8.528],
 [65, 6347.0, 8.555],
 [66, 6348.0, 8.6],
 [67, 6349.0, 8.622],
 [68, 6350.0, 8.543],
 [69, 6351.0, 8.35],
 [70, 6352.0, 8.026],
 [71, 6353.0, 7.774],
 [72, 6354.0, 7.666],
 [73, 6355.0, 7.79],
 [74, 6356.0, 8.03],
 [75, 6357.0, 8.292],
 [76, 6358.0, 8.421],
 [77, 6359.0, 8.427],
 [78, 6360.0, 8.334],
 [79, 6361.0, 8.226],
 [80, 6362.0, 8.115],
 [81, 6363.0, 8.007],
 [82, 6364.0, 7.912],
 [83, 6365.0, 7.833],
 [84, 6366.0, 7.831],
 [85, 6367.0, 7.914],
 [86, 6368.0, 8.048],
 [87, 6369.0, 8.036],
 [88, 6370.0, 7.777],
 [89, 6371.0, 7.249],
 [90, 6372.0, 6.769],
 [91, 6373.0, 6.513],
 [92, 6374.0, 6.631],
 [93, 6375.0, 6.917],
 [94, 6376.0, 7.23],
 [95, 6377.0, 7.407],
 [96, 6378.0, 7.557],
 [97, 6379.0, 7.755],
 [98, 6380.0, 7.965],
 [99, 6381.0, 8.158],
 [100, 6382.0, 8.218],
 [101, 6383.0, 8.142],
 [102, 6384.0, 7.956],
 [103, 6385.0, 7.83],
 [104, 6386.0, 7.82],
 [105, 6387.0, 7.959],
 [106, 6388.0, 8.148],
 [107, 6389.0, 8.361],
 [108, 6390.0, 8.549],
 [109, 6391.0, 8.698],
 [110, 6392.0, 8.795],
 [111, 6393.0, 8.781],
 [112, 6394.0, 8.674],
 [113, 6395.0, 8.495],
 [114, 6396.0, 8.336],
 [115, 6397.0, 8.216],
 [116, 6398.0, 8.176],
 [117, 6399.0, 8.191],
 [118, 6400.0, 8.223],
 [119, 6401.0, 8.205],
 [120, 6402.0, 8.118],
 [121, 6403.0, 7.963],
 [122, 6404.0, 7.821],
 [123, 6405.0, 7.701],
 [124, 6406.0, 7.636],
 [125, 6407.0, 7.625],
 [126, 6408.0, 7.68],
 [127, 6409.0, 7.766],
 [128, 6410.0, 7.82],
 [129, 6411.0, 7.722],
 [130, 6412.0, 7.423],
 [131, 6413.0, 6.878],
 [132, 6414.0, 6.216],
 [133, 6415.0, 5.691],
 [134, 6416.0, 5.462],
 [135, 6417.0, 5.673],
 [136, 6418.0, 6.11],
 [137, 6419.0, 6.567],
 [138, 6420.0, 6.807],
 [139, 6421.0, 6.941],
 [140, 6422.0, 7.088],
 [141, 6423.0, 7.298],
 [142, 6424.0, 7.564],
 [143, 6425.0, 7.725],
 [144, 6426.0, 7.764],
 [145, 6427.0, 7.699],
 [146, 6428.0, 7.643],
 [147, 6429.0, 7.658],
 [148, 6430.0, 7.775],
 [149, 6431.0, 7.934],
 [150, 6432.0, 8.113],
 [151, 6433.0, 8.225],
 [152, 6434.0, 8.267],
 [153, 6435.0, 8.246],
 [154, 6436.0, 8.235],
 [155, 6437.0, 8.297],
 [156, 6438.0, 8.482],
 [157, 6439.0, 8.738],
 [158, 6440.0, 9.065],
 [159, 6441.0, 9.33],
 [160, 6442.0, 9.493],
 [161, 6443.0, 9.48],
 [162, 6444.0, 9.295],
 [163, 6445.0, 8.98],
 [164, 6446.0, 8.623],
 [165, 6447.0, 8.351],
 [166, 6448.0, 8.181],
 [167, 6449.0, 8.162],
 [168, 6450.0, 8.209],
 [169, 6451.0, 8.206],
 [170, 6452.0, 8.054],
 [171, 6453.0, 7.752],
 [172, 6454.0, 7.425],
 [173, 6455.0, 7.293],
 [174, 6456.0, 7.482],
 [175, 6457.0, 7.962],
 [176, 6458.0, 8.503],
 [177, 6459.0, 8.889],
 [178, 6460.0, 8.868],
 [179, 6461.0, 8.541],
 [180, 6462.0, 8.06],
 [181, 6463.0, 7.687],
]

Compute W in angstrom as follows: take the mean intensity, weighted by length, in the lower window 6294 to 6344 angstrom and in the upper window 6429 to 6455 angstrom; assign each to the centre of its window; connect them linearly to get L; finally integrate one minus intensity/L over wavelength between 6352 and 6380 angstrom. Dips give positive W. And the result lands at 1.6 angstrom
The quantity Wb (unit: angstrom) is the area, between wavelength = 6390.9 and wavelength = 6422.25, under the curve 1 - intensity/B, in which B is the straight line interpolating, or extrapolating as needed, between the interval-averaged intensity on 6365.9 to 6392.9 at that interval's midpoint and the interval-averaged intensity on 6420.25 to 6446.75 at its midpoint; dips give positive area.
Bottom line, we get 1.8 angstrom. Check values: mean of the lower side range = 7.8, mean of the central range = 7.54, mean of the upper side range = 8.22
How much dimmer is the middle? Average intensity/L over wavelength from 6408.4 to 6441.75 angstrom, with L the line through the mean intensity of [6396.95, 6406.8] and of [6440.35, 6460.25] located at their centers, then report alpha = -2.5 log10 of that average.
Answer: 0.09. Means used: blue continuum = 8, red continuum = 8.43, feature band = 7.54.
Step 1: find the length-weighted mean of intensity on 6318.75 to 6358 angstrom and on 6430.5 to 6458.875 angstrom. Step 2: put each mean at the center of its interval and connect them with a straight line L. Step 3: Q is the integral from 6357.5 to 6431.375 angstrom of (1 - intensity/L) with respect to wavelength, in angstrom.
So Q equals 5.5 angstrom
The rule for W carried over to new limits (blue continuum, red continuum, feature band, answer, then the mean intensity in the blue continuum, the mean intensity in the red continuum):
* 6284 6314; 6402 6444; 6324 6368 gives -2.6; 7.83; 7.67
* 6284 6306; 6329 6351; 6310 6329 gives 0.4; 7.89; 8.37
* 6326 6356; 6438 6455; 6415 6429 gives 2.6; 8.28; 8.54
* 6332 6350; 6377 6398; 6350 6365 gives 0.4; 8.39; 8.2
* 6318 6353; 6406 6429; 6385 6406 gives -2.4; 8.24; 7.08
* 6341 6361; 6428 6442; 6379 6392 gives 0.3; 8.33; 8.35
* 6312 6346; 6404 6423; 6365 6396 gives -1.9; 8.16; 6.97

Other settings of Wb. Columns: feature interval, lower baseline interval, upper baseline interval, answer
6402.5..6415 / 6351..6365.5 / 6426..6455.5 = 1.17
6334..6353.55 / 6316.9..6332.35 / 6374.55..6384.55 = -1.06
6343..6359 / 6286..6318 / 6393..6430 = -1.31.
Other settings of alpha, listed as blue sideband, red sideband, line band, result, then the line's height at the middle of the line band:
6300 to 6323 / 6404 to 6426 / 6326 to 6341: -0.08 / 7.65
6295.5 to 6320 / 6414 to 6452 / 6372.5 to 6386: 0.04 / 7.88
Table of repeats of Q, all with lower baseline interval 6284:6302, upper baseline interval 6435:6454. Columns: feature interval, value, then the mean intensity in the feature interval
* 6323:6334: -0.1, 8.15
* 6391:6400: -0.1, 8.46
